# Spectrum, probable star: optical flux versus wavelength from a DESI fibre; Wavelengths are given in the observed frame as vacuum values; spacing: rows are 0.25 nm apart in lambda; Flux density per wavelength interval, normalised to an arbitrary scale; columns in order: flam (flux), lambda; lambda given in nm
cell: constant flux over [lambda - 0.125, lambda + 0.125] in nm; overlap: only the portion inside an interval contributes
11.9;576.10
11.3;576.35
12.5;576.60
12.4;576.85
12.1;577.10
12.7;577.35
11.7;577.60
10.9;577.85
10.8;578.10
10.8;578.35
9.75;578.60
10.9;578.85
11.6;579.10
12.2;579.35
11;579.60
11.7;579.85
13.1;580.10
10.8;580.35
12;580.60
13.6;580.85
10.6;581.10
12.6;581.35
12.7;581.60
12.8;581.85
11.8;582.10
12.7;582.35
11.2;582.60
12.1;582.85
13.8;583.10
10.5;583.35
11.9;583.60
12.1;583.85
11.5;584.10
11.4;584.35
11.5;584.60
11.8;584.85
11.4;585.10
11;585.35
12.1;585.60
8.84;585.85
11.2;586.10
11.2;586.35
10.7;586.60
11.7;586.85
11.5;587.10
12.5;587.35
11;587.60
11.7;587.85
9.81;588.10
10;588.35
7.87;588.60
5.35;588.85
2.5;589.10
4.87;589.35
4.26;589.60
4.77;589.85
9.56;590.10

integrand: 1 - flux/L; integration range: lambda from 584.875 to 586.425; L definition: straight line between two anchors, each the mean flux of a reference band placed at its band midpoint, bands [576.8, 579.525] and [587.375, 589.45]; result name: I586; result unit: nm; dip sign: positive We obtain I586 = -0.34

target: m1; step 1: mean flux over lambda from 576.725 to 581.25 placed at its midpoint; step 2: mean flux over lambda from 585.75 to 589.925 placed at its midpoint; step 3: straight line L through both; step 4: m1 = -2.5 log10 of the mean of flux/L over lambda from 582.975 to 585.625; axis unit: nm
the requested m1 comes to -0.177 mag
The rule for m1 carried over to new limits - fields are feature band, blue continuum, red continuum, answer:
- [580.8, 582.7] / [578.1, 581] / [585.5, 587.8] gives -0.071 mag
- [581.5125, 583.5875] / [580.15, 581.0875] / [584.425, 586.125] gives -0.048 mag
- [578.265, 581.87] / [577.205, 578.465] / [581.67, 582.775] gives 0.006 mag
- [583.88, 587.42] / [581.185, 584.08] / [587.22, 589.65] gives -0.134 mag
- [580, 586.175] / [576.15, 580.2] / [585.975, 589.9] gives -0.156 mag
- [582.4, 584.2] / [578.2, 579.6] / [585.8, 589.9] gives -0.192 mag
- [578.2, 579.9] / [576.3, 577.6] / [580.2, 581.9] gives 0.100 mag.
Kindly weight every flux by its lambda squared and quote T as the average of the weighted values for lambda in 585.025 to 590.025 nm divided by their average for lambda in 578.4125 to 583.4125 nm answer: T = 0.8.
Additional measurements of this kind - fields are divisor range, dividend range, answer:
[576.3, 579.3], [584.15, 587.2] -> 1.00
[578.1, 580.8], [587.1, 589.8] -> 0.73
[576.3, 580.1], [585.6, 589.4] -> 0.85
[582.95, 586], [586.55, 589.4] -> 0.81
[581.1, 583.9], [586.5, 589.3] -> 0.79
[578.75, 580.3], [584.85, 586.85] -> 0.96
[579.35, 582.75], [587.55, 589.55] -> 0.65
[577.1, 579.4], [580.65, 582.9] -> 1.10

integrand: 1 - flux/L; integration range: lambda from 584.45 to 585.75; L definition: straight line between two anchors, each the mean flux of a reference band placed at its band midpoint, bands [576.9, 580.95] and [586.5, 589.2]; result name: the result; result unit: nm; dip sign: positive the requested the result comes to -0.17 nm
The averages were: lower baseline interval 11.6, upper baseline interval 9.57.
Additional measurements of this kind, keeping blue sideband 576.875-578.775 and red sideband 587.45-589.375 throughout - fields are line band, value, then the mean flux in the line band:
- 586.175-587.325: -0.371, 11.4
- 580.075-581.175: -0.161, 12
